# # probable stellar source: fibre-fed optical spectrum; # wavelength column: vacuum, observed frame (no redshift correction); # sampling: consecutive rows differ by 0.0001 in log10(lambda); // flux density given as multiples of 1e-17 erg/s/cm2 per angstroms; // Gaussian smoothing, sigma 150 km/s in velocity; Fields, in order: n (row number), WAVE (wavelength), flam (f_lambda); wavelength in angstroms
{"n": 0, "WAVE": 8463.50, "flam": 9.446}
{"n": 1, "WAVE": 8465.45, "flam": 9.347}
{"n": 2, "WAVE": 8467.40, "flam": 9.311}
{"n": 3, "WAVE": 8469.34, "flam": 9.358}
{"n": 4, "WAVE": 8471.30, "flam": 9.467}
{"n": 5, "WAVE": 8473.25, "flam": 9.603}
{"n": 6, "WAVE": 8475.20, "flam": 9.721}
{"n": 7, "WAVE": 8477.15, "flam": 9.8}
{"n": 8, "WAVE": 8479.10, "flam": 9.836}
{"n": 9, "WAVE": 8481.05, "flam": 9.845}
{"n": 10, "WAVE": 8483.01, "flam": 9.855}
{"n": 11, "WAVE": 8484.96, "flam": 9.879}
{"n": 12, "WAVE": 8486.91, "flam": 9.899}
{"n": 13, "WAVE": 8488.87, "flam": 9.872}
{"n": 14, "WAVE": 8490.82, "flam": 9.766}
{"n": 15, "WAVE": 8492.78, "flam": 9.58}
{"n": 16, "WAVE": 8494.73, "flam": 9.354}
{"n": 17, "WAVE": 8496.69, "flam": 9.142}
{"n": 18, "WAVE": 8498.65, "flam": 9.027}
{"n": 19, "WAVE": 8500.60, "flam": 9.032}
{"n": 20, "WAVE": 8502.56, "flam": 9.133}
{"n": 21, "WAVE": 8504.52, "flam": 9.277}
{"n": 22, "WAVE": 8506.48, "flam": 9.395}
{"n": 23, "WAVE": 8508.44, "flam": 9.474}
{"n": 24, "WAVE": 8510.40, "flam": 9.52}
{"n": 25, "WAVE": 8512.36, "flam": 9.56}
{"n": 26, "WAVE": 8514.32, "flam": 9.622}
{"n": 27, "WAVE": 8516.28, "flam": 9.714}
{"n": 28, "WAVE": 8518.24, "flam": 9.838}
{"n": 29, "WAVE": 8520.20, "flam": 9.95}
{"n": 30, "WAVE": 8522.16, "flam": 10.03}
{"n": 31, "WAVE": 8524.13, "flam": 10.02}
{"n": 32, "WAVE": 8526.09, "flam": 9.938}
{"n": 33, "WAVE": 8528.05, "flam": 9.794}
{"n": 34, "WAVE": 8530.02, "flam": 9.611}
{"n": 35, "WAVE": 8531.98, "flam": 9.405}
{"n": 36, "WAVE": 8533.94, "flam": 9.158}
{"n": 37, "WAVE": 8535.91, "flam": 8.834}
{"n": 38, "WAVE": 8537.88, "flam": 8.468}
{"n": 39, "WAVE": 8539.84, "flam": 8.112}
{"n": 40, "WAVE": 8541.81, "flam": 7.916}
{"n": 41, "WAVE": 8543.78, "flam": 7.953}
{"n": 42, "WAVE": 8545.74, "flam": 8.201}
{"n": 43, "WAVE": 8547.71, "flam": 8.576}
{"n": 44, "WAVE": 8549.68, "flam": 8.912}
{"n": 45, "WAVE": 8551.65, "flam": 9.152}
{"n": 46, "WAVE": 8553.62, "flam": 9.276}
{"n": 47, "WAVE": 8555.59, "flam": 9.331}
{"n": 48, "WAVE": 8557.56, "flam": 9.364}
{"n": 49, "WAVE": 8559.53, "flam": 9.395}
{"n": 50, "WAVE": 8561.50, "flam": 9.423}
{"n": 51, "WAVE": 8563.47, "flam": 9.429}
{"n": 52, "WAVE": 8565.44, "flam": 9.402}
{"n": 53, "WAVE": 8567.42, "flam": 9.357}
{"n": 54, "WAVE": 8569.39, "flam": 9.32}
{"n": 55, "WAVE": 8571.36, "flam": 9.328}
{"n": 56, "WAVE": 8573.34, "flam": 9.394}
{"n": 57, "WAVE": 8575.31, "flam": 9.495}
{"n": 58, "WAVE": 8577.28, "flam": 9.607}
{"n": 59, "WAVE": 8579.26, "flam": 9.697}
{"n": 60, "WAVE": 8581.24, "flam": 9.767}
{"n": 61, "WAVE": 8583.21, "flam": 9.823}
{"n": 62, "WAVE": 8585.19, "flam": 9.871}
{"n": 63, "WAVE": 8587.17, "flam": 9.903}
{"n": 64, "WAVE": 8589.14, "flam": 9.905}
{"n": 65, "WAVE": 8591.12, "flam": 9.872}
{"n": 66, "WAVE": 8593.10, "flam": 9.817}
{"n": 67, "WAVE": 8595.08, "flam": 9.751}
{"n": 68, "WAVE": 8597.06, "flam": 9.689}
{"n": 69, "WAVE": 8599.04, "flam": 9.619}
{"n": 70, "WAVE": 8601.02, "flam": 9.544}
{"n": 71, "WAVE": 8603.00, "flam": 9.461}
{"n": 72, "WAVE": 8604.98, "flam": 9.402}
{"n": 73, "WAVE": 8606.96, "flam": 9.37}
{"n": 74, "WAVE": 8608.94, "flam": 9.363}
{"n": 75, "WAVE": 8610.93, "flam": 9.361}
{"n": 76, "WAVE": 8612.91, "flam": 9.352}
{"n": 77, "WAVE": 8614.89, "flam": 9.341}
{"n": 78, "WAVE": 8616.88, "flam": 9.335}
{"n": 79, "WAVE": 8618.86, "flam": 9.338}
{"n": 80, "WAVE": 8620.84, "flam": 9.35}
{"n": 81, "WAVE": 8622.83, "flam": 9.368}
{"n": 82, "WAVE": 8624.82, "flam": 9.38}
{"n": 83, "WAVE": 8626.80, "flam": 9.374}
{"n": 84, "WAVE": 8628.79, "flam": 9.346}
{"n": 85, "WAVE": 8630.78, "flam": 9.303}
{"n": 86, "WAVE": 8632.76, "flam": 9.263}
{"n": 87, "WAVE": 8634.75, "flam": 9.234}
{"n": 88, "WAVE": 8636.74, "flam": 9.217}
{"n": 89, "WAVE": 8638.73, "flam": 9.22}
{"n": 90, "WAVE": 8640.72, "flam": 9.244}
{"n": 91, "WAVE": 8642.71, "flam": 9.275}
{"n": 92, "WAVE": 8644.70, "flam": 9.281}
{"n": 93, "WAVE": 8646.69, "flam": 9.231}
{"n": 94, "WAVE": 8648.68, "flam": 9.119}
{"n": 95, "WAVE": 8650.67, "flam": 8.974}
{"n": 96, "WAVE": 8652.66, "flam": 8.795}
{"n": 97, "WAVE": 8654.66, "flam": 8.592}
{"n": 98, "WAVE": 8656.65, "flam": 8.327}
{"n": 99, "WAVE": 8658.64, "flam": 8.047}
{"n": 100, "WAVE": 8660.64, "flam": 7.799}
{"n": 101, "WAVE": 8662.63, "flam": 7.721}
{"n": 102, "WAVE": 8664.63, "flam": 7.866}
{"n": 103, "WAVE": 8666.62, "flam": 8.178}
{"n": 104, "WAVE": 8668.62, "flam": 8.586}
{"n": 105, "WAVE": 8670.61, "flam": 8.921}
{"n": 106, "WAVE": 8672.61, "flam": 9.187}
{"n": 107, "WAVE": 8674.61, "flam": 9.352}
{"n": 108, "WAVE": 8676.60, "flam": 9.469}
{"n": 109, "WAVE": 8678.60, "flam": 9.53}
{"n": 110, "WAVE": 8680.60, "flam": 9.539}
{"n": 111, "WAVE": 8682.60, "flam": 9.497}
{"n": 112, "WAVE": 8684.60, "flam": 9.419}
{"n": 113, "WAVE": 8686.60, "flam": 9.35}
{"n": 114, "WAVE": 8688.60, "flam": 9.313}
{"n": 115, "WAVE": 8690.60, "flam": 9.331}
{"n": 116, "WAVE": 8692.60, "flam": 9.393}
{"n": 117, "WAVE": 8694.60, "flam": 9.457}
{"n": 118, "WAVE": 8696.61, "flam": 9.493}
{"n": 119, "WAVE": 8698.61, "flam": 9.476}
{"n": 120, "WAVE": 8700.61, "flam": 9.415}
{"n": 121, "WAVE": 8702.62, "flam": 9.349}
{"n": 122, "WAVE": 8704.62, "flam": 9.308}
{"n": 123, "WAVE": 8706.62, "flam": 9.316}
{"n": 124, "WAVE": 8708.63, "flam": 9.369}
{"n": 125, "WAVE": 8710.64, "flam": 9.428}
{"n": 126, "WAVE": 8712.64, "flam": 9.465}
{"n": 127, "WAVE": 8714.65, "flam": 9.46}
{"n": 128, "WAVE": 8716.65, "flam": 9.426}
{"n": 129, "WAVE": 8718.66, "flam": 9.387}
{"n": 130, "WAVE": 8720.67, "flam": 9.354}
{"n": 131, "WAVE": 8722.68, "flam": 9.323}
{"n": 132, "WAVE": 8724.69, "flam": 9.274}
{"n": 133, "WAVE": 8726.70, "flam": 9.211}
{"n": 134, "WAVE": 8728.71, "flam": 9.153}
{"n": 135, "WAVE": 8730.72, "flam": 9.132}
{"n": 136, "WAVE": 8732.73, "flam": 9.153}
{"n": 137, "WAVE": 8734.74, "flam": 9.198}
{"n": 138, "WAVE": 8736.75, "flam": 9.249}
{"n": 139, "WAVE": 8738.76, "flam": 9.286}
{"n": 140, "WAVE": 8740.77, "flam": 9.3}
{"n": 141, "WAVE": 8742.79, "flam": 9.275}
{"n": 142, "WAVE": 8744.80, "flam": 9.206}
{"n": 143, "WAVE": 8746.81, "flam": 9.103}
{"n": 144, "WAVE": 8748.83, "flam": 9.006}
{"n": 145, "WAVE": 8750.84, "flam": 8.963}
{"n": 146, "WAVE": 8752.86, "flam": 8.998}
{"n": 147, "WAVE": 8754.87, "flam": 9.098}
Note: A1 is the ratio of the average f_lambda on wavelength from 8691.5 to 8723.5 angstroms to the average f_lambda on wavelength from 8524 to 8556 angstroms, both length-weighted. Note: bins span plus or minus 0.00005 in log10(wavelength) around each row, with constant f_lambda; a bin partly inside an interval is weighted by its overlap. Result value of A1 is 1.05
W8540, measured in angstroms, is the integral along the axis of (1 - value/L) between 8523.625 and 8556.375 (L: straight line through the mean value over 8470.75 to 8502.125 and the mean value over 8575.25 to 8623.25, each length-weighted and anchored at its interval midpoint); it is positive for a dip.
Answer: 2.1 angstroms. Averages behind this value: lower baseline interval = 9.6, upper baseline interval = 9.58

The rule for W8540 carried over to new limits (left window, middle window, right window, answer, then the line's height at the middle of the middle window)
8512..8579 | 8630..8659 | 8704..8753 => 0.73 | 9.26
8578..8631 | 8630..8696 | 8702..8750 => 2.90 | 9.42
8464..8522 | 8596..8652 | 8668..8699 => 0.47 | 9.41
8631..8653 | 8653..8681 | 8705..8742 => 1.78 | 9.22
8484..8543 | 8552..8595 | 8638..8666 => -2.26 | 9.08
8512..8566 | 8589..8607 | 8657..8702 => -1.01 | 9.13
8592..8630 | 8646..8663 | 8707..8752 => 1.54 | 9.38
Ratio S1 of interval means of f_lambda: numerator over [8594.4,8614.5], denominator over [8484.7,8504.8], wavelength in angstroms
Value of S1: 1.00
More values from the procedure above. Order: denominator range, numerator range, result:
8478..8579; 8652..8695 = 0.95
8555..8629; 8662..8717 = 0.97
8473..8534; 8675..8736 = 0.97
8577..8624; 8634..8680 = 0.92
